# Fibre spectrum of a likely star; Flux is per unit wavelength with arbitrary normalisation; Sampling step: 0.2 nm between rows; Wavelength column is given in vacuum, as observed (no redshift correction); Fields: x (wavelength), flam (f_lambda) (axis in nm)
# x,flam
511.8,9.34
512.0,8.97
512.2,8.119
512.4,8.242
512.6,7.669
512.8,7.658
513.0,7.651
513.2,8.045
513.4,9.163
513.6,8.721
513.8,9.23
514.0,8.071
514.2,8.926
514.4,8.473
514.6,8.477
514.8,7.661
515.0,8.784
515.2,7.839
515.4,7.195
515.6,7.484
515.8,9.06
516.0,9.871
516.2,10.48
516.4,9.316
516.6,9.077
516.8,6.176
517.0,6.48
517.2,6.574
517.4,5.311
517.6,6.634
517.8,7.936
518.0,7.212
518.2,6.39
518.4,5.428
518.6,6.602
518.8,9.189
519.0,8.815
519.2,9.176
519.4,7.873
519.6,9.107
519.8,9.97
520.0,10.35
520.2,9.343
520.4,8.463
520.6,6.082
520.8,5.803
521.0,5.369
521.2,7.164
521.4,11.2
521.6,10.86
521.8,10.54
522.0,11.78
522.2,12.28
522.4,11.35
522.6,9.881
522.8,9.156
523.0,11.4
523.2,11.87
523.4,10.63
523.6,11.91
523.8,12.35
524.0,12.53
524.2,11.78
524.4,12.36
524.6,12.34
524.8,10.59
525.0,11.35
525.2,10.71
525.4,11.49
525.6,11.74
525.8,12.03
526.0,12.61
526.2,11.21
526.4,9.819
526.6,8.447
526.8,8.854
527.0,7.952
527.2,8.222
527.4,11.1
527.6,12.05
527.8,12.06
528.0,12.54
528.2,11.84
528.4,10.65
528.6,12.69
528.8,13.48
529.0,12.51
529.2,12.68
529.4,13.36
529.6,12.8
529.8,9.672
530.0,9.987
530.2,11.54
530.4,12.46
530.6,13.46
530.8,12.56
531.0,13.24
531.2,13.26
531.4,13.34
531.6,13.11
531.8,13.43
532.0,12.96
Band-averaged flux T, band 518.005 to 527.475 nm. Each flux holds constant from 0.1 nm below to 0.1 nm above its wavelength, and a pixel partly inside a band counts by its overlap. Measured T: 9.87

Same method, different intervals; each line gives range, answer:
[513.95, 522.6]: 8.4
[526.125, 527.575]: 9.48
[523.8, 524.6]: 12.3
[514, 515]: 8.39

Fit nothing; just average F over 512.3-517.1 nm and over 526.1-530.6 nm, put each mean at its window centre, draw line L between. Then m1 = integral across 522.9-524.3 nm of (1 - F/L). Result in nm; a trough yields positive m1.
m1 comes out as -0.214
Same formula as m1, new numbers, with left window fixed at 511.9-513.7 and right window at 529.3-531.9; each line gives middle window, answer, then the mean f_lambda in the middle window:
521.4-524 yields -0.152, 11.2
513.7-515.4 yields 0.059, 8.36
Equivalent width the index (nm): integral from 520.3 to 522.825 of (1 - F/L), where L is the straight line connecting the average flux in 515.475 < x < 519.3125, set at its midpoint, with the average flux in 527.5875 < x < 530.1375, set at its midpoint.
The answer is 0.03 nm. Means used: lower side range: 7.74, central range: 9.23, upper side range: 12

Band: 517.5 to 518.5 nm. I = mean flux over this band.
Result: 6.72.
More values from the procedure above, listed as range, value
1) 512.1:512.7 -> 8.01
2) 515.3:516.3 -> 8.82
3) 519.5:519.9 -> 9.54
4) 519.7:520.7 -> 8.84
